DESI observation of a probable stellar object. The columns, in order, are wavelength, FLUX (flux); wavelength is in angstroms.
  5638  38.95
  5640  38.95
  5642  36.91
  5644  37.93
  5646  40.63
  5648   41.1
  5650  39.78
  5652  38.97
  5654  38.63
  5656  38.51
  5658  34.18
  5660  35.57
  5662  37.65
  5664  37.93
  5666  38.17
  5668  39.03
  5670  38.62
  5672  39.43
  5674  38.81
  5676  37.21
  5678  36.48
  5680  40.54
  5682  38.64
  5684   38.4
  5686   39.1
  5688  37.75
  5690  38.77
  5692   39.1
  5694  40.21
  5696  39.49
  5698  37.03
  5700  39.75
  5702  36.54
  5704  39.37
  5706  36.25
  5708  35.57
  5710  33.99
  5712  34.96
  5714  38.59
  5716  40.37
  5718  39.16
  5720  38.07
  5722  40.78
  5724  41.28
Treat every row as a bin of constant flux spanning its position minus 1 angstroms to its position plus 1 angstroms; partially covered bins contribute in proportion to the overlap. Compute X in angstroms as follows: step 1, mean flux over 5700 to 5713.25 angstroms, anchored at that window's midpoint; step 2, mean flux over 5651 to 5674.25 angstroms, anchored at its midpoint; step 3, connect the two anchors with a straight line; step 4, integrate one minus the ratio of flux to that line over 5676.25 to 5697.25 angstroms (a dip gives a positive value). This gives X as -0.9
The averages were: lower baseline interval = 37.9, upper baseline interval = 36.4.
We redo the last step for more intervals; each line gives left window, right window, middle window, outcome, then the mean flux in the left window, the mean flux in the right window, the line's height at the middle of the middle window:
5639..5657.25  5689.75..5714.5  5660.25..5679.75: 0.1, 39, 37.6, 38.4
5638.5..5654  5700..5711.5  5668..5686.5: -0.4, 39.1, 36.6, 37.8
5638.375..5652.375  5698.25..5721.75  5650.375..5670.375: 0.5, 39.2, 37.6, 38.8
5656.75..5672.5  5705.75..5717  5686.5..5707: -0.8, 37.5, 36.6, 36.9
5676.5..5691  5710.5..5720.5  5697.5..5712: 0.5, 38.5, 38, 38.2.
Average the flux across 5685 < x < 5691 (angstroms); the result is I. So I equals 38.5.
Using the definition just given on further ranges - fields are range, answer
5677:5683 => 38.6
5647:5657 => 39.4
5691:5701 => 39.1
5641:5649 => 39.1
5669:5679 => 38.1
